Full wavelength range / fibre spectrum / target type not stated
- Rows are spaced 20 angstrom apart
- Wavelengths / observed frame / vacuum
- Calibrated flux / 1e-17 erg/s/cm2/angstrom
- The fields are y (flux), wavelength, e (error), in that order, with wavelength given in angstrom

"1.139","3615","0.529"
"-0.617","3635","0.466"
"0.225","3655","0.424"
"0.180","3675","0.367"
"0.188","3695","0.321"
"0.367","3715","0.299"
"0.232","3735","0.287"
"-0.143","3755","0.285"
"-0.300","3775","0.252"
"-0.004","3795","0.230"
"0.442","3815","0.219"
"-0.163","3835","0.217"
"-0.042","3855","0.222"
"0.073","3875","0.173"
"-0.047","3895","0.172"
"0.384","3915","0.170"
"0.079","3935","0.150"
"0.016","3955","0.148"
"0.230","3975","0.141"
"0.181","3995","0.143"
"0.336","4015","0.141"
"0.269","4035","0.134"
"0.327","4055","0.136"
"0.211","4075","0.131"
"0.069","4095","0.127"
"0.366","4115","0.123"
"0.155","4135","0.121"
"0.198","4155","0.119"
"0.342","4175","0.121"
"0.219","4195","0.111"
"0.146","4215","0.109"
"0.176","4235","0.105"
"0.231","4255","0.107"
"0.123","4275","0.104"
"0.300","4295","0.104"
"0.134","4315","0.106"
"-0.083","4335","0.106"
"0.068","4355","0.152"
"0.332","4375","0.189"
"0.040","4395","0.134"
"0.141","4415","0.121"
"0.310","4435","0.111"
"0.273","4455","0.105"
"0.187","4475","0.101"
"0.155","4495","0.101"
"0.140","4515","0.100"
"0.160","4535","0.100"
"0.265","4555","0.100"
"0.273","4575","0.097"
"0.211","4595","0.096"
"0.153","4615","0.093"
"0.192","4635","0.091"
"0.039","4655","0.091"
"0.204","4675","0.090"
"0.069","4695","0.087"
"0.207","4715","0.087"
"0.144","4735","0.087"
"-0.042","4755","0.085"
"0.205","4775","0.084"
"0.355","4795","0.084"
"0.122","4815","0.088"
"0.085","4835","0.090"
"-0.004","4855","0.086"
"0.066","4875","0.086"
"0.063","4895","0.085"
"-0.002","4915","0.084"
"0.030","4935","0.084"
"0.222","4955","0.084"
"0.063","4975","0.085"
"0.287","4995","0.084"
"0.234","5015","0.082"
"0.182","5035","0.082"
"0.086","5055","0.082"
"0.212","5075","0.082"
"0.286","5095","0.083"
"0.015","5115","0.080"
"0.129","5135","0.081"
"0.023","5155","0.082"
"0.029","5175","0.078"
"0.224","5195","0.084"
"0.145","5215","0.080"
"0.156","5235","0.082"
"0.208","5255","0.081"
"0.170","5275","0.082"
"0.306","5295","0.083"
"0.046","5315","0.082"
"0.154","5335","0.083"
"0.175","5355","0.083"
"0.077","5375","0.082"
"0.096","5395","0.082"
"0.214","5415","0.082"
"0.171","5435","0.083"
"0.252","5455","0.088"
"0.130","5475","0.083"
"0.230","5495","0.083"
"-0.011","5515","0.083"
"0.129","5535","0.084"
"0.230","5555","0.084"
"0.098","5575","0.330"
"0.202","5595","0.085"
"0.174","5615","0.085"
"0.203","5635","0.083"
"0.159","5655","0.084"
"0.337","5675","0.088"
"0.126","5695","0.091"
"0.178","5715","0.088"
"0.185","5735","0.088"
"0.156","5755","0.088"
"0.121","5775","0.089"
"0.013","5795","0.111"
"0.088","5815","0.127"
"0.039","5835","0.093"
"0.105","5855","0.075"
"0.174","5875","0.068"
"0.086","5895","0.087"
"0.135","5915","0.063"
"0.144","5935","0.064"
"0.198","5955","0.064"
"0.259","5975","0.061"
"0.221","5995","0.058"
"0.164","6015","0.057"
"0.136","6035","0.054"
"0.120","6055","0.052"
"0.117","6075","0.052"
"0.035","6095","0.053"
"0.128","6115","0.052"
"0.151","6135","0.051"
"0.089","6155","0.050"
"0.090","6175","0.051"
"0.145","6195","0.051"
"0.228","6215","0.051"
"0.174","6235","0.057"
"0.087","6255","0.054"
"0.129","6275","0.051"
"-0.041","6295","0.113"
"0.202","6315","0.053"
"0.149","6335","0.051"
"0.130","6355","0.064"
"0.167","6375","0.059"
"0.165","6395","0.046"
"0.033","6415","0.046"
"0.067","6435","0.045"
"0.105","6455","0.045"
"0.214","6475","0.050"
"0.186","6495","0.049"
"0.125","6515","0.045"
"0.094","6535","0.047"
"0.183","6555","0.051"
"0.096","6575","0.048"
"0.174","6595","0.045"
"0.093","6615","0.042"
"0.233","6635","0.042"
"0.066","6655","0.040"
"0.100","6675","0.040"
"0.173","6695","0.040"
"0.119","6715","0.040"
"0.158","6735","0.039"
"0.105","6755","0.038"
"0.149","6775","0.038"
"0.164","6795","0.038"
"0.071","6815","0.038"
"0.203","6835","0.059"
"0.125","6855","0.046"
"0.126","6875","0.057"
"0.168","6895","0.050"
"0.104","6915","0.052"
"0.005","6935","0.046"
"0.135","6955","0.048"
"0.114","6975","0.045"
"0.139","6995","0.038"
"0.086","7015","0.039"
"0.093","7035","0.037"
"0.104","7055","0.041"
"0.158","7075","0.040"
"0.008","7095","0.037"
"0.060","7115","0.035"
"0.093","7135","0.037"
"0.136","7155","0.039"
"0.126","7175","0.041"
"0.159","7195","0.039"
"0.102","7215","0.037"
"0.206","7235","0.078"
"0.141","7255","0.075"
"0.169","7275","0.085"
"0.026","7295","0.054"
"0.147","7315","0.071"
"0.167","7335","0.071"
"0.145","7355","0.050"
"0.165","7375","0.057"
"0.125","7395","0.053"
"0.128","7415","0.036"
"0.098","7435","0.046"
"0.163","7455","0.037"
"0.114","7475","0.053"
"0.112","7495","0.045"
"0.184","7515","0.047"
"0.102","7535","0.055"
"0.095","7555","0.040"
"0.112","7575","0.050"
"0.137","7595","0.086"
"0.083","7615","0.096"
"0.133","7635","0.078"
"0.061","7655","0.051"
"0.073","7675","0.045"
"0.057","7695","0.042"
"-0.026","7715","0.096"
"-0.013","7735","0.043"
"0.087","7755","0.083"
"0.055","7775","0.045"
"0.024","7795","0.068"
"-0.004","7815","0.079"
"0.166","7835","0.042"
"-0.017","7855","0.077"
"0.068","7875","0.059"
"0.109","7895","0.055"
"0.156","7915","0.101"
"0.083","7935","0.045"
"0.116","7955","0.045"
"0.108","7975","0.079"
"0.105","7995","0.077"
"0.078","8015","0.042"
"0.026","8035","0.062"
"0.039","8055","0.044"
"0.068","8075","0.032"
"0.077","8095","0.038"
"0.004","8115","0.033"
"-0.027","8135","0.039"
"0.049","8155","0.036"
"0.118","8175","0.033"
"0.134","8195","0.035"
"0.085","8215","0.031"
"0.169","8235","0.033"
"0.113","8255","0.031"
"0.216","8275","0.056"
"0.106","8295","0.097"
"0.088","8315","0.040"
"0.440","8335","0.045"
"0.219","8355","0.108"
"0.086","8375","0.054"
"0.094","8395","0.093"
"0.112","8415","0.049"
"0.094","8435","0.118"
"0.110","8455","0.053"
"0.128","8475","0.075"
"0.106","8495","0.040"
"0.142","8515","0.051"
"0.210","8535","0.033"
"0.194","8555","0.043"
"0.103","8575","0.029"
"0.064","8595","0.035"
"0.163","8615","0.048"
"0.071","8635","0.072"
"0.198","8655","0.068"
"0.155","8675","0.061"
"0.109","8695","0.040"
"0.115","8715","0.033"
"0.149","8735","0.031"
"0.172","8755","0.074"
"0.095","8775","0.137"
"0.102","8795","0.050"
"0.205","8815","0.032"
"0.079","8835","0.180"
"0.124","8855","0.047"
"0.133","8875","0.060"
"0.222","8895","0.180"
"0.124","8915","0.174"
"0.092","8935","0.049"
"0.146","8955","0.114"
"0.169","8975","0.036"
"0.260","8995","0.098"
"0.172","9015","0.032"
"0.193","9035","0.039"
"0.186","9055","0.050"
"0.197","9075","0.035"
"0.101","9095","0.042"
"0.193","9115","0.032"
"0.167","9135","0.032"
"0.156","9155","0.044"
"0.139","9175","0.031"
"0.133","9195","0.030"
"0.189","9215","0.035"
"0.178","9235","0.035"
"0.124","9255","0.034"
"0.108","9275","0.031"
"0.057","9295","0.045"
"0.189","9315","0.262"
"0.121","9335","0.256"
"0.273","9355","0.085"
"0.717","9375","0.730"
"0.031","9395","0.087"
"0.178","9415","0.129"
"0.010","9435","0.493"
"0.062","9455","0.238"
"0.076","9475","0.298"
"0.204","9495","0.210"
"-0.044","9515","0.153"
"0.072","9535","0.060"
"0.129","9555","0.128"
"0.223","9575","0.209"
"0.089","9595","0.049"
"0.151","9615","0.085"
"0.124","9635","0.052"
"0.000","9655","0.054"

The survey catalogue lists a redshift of 1.24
